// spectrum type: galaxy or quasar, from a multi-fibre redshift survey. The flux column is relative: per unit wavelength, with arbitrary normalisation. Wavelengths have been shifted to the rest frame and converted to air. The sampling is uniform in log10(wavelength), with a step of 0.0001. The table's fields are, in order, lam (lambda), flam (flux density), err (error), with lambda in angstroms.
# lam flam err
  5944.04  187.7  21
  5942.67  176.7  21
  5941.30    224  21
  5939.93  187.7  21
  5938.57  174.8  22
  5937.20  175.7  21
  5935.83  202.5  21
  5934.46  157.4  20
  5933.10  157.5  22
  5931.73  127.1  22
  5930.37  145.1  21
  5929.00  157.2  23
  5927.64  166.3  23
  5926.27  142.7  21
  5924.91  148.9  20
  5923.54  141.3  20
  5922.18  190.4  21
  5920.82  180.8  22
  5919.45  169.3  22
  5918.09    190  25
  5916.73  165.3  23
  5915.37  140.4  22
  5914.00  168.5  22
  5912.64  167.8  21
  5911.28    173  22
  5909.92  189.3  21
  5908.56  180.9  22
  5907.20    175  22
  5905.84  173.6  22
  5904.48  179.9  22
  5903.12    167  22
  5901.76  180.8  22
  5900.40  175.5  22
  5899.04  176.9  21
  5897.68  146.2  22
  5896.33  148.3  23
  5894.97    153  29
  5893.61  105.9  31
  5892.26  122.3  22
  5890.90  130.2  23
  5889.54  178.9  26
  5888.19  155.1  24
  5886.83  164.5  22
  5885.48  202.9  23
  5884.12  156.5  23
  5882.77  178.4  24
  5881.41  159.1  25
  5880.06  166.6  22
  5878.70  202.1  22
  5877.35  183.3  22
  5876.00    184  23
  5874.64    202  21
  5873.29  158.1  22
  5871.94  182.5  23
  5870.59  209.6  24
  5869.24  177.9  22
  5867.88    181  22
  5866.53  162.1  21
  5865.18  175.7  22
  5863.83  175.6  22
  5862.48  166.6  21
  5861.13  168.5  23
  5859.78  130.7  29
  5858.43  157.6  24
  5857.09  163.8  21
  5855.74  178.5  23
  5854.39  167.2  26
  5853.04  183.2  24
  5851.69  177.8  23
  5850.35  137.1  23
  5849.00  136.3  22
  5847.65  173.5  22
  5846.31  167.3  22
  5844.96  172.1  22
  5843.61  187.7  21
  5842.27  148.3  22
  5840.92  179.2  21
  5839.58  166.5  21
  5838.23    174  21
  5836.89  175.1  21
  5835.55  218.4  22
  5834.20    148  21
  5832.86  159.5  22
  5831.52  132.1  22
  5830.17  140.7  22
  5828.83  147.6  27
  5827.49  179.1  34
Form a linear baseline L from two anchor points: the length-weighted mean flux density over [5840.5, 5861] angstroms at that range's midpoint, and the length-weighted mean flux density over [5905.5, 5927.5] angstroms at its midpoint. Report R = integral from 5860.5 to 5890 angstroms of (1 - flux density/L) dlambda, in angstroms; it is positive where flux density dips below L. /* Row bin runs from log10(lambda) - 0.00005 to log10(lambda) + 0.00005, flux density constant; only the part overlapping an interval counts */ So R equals -2.0 angstroms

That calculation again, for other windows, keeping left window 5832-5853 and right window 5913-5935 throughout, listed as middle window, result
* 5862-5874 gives -0.8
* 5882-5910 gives -0.2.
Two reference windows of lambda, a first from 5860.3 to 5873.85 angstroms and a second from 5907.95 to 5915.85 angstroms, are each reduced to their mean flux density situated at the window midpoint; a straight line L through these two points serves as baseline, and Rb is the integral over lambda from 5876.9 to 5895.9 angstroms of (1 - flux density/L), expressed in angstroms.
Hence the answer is 1.4 angstroms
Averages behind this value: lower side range 175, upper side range 171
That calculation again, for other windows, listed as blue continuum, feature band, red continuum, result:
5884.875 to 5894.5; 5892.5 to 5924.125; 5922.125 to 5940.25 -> -2.2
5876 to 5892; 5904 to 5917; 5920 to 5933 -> -0.8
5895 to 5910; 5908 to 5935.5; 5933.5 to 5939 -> 1.7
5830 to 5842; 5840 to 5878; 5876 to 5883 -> 0.4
